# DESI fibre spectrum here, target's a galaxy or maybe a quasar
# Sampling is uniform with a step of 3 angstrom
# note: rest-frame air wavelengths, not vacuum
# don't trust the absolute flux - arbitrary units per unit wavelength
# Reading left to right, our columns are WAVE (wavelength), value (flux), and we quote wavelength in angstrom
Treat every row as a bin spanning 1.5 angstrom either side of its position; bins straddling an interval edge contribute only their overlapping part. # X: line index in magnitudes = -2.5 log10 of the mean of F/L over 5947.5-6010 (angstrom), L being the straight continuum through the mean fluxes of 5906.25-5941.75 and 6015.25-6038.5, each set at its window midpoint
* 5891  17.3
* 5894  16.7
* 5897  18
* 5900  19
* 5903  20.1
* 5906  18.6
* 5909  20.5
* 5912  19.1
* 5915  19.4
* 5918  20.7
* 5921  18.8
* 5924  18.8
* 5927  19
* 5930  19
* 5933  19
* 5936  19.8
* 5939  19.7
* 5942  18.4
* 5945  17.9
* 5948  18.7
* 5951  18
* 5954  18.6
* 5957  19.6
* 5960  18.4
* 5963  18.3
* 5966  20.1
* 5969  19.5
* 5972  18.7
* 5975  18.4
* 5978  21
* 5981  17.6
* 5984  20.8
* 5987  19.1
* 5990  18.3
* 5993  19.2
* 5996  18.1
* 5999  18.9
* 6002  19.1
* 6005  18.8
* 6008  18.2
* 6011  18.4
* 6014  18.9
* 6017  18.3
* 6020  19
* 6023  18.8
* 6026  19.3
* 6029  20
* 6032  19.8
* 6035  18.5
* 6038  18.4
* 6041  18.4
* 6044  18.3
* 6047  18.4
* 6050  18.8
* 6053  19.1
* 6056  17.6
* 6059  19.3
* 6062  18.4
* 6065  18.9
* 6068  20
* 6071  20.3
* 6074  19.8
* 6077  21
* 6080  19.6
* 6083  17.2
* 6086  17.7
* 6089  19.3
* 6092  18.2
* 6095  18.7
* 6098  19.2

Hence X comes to 0.02 mag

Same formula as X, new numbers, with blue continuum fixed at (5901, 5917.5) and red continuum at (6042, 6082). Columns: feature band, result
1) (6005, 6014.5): 0.05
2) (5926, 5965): 0.04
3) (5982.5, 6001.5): 0.02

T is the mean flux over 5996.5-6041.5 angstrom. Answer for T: 18.8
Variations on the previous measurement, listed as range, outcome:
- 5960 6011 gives 19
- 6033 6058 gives 18.5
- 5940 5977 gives 18.8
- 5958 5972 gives 19.1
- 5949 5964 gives 18.6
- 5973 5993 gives 19.2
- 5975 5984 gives 19.4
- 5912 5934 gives 19.2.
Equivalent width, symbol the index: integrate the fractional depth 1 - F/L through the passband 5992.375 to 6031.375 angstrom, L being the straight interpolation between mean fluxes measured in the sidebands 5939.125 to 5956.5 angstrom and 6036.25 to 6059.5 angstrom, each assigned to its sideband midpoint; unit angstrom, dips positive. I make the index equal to -0.75 angstrom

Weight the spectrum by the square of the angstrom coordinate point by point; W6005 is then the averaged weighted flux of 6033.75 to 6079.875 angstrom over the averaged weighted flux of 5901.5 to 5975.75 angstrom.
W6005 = 1.0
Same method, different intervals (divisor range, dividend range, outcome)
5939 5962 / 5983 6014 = 1.03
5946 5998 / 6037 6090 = 1.03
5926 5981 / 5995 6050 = 1.01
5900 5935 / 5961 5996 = 1.01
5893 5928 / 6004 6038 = 1.03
